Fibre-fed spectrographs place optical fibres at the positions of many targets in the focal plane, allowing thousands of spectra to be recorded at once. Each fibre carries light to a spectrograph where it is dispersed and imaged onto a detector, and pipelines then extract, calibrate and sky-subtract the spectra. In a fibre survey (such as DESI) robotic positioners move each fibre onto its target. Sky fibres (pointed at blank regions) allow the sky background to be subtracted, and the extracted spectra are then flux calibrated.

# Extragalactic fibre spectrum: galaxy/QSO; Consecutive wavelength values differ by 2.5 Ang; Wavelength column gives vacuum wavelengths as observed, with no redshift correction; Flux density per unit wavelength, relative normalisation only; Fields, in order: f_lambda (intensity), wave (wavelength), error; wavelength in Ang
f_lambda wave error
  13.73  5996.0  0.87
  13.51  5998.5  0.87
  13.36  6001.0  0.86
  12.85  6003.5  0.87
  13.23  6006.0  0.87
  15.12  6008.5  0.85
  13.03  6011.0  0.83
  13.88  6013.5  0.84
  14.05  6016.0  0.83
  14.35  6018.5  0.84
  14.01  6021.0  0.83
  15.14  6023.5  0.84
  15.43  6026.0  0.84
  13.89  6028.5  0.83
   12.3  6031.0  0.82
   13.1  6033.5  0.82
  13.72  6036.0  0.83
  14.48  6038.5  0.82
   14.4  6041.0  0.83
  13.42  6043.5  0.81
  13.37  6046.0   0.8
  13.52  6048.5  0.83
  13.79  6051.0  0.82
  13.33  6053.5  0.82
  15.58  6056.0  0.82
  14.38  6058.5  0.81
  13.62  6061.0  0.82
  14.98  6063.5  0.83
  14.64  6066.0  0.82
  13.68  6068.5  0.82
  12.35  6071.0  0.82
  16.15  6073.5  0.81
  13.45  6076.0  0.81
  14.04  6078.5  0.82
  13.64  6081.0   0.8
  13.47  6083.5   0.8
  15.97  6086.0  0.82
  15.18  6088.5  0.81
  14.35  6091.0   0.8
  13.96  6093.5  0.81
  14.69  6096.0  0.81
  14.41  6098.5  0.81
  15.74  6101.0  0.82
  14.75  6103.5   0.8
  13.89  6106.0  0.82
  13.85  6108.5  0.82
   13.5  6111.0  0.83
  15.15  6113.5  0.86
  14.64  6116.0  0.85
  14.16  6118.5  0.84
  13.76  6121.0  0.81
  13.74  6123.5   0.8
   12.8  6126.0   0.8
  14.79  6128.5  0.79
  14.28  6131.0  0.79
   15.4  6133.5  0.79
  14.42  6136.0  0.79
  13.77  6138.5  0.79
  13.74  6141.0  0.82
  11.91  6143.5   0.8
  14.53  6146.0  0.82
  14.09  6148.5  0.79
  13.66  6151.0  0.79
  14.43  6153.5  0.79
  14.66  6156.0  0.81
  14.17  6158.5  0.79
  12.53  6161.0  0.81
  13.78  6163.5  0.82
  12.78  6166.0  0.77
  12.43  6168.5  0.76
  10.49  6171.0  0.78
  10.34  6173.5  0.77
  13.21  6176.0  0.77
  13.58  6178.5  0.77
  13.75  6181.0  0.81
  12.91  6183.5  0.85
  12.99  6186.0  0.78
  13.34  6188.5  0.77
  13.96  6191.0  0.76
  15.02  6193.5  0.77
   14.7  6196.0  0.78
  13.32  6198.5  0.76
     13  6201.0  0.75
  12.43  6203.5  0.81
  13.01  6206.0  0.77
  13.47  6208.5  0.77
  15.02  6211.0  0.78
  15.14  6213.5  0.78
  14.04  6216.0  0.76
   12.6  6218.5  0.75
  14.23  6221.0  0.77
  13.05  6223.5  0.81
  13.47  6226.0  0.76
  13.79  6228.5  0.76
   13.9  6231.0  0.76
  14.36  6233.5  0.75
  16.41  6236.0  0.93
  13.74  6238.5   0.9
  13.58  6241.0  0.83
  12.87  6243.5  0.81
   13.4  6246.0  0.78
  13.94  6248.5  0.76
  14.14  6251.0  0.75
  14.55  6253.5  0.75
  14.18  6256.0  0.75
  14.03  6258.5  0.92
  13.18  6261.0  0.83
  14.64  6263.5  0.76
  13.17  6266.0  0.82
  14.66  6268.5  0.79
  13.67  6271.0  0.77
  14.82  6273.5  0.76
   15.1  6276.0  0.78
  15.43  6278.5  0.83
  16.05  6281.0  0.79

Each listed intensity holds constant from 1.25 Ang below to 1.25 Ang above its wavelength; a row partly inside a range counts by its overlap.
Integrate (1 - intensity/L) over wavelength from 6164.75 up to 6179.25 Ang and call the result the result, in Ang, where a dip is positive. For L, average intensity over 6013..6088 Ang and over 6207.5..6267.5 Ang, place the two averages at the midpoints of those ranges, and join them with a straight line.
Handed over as 1.98 Ang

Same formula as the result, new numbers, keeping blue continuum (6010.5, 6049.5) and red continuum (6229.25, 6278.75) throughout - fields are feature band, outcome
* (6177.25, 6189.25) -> 0.65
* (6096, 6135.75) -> -0.96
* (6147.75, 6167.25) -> 0.41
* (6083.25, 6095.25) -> -0.61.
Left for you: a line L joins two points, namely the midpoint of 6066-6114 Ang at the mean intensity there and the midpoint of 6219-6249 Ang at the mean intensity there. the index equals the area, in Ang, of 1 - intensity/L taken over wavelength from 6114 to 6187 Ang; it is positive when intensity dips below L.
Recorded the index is 3.12 Ang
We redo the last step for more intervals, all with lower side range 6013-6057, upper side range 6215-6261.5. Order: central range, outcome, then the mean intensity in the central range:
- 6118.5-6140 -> -0.3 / 14.1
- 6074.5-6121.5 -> -1.4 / 14.4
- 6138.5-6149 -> 0.3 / 13.6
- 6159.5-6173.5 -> 1.7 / 12.2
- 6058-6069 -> -0.3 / 14.3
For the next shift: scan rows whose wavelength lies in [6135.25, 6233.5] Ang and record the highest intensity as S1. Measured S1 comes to 15.14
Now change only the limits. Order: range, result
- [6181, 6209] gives 15.02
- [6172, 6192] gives 13.96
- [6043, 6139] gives 16.15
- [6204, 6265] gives 16.41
